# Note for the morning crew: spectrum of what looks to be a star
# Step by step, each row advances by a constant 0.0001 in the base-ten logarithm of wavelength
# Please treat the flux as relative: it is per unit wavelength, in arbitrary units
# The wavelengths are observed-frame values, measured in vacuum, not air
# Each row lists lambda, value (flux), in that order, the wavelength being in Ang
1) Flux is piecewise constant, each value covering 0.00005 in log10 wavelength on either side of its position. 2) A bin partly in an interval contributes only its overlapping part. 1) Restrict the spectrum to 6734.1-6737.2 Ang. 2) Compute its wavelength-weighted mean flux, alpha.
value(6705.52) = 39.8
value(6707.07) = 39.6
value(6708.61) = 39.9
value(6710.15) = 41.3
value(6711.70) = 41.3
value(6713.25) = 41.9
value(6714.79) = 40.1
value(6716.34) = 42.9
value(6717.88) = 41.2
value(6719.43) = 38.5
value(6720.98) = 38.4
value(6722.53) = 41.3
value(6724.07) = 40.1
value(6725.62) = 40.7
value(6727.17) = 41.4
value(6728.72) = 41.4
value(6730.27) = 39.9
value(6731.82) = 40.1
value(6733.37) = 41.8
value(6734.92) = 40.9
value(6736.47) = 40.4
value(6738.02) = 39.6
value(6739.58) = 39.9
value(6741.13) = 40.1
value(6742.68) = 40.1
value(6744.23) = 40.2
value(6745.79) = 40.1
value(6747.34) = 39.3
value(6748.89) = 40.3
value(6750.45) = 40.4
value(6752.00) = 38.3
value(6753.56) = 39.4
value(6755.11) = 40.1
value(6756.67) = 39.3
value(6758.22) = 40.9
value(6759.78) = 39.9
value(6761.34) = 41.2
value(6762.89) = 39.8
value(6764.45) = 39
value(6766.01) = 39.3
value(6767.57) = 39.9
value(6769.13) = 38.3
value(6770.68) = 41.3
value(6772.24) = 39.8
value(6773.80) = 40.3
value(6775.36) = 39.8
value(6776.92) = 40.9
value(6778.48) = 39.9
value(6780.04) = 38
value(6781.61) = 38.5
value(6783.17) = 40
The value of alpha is 40.7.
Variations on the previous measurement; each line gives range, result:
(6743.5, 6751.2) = 40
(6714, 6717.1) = 41.5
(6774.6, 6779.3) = 40.2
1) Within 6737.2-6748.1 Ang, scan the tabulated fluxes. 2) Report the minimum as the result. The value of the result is 39.3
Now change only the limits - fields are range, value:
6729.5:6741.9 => 39.6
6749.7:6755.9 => 38.3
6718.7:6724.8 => 38.4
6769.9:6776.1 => 39.8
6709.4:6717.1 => 40.1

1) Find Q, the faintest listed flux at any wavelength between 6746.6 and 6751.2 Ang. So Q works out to 39.3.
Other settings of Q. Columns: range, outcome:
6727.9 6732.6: 39.9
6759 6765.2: 39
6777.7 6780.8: 38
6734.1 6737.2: 40.4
